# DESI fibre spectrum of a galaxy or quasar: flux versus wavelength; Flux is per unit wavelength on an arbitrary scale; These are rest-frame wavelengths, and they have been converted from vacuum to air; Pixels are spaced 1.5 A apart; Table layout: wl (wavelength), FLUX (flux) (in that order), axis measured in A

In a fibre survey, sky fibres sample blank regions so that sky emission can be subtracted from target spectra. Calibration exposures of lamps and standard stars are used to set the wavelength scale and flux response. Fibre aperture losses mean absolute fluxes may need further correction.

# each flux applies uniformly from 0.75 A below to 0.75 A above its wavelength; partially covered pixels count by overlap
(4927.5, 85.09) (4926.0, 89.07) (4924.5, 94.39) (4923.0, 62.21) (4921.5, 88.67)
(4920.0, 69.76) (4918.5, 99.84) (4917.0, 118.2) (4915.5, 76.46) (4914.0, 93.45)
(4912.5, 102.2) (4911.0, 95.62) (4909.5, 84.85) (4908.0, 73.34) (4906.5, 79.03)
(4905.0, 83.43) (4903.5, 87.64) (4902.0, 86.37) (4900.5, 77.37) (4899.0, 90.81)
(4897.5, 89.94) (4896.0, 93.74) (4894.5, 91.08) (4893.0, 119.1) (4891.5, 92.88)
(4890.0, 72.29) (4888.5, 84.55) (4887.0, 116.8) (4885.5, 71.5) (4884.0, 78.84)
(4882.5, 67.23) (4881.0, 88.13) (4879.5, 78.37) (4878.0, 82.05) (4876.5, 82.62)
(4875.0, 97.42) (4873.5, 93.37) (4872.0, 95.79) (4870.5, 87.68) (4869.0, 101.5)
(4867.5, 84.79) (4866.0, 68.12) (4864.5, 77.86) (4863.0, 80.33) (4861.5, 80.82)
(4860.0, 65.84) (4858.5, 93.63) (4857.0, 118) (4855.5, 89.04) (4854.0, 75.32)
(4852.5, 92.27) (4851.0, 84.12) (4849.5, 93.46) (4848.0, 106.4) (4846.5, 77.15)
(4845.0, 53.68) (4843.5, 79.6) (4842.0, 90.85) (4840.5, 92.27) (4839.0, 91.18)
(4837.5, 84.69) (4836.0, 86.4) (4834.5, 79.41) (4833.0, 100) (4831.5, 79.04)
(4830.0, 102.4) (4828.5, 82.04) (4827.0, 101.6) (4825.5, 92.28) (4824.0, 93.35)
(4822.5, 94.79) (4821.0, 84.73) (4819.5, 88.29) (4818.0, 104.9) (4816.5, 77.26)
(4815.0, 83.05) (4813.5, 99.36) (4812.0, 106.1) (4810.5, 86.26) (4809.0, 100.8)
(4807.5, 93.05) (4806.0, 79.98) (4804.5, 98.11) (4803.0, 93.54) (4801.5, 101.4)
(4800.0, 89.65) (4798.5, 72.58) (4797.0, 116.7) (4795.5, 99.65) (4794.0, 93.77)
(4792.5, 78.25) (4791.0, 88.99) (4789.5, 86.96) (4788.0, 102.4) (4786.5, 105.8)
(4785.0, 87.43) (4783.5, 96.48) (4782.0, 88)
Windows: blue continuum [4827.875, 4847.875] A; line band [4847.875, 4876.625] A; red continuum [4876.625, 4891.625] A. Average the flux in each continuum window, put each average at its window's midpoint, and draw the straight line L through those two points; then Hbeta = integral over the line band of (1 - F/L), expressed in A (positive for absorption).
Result -1.4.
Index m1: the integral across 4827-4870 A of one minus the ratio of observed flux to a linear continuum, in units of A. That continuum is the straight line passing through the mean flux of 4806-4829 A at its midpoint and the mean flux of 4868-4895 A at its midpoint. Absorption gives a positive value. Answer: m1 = 2.0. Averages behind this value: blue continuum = 92.2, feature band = 86.4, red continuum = 88.9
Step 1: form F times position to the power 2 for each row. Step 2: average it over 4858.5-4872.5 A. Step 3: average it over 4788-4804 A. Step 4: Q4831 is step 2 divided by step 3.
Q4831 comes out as 0.92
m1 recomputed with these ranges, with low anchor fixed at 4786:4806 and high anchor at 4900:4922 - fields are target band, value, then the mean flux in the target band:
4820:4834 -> 0.0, 91.9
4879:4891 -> 0.9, 82.5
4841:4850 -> 0.8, 83.5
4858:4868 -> 1.3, 78.2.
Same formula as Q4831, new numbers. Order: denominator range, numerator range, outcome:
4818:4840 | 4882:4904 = 1.00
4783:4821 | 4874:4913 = 0.97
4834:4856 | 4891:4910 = 1.06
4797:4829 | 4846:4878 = 0.97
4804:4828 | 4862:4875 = 0.96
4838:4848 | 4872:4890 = 1.05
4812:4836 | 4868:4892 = 0.97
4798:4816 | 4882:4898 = 1.00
